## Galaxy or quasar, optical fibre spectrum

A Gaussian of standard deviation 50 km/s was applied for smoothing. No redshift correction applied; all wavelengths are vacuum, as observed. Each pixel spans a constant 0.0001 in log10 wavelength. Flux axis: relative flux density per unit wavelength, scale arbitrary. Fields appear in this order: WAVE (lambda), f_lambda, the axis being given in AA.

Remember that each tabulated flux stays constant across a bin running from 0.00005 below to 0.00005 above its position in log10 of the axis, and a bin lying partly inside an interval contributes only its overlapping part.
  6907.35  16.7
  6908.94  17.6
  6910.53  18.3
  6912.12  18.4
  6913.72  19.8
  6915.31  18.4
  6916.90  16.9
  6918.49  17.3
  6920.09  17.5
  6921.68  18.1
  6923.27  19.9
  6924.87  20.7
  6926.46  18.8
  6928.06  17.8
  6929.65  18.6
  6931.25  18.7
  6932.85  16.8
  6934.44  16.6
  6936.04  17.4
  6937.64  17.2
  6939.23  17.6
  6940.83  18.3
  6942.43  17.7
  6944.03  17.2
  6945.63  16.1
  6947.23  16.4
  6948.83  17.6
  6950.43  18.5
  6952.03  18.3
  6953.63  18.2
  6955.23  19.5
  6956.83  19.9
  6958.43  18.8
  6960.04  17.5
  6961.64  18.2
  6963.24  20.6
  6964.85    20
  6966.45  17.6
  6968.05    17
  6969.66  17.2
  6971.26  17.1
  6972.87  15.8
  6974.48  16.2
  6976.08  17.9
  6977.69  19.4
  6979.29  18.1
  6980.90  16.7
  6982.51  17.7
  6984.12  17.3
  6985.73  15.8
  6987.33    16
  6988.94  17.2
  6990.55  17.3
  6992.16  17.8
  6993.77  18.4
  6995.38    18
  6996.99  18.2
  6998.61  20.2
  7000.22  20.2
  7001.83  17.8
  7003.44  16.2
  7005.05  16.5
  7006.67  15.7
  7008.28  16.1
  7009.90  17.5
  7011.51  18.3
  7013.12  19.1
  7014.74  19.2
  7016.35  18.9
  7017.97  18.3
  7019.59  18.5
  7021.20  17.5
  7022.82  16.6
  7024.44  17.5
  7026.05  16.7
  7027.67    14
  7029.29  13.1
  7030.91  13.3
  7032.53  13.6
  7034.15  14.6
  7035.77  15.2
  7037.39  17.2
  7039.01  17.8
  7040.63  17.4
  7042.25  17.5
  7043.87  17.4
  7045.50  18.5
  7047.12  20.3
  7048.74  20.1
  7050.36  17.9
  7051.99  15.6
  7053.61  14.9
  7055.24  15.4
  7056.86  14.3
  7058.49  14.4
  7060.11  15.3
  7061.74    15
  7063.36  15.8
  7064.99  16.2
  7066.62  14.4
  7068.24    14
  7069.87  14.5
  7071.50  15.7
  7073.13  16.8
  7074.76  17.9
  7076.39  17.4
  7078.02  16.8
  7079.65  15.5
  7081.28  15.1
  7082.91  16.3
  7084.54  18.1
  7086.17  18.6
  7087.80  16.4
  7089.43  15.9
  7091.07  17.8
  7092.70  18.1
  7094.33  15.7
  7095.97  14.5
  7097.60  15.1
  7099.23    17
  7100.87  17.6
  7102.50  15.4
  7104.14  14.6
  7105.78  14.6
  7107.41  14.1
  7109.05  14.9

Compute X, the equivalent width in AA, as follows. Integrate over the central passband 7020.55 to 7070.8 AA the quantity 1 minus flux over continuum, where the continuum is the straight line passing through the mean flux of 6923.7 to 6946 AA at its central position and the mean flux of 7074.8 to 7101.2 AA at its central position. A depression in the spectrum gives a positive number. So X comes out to 2.93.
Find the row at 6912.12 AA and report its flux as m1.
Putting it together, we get 18.4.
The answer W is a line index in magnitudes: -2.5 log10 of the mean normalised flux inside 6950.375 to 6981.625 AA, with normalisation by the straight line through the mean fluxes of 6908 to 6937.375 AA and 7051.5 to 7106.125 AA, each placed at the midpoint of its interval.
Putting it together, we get -0.03 mag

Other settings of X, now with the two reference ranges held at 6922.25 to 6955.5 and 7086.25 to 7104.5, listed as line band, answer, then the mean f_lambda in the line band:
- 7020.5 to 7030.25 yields 0.7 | 15.8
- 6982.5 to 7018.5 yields -0.8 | 17.7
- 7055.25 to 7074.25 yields 1.7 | 15.2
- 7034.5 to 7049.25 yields -0.8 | 17.8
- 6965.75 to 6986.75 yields 0.5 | 17.2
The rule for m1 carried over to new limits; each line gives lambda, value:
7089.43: 15.9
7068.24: 14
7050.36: 17.9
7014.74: 19.2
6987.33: 16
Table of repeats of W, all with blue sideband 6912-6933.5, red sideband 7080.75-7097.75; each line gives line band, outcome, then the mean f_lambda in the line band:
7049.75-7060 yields 0.108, 15.4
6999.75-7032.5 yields 0.029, 16.9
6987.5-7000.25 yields -0.033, 18.2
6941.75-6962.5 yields 0.005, 18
